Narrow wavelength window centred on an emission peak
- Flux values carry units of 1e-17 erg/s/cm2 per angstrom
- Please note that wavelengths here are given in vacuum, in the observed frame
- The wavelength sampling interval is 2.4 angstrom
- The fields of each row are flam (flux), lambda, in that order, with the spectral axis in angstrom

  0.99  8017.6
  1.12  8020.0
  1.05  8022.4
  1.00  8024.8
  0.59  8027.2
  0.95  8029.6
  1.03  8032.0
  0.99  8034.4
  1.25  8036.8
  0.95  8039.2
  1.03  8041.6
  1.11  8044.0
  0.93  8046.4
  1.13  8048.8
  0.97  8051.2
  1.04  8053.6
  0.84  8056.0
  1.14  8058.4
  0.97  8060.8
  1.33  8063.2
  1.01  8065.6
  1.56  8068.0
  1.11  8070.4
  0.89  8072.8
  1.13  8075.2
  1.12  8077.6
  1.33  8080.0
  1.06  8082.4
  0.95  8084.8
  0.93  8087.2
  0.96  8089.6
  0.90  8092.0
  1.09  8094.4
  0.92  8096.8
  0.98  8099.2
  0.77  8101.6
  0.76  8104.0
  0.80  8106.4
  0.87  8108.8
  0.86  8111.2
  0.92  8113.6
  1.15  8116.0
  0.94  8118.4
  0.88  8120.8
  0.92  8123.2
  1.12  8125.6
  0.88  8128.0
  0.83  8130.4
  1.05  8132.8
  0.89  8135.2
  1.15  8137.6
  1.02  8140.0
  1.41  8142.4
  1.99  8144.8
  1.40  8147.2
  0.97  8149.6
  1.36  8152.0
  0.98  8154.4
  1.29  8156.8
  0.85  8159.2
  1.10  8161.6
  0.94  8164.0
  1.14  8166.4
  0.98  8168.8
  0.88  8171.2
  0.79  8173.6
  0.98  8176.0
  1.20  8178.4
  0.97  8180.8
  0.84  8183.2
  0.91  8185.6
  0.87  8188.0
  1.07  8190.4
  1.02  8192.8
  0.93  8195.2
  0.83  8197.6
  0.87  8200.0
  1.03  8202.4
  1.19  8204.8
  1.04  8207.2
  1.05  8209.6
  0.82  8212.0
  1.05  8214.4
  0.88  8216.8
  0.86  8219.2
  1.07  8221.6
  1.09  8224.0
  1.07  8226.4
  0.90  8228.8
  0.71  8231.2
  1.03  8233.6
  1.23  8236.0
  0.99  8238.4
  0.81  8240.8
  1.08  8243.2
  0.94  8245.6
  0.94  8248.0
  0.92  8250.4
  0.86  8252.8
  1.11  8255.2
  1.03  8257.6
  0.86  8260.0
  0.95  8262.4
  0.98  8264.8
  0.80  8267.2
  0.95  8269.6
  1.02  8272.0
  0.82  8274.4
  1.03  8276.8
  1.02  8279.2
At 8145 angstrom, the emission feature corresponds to [O III] 5007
